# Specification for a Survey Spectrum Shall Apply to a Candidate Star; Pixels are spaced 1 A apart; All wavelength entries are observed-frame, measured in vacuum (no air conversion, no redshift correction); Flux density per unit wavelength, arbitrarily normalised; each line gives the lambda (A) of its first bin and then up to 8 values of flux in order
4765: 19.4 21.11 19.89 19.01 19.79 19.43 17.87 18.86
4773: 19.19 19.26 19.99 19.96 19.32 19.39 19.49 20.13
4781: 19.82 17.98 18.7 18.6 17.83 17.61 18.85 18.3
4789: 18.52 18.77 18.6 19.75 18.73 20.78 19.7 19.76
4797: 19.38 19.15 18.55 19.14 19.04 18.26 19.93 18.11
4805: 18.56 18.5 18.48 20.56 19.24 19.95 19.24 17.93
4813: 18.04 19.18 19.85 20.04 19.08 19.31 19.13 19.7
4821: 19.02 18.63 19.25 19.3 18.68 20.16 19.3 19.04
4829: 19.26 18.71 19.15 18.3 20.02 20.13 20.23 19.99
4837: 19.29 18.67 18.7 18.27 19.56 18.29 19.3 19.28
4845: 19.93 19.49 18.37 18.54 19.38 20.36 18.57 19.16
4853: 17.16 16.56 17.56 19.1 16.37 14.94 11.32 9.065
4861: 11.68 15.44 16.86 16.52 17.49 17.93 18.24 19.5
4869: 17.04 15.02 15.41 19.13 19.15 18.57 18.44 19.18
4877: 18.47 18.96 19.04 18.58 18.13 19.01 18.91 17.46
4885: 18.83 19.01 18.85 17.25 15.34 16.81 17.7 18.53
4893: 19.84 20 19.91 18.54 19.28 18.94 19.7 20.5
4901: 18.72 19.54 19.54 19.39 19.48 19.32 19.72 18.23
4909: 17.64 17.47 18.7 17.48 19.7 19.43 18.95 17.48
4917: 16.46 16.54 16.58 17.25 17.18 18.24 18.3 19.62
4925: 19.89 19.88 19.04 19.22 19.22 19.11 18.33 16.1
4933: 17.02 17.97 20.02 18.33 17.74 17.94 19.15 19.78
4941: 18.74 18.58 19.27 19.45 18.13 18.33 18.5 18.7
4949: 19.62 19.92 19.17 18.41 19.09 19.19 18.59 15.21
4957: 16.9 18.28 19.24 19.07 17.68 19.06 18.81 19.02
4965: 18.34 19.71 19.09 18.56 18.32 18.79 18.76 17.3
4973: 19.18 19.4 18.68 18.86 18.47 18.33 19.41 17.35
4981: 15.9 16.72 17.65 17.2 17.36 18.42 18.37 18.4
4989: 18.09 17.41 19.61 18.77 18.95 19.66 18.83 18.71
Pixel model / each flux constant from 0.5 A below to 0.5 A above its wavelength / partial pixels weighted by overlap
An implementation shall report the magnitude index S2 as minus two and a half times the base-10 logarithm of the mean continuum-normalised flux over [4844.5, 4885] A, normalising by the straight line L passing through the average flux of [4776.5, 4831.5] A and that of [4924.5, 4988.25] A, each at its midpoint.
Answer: 0.08 mag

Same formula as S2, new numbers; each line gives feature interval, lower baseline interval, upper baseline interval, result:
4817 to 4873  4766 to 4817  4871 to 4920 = 0.043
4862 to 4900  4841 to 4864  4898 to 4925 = -0.025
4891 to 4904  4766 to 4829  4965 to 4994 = -0.037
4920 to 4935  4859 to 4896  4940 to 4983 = -0.022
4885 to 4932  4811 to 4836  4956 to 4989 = 0.007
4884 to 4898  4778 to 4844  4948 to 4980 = 0.025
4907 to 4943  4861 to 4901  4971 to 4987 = -0.014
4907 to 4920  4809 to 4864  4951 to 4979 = 0.032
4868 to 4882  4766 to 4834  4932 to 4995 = 0.039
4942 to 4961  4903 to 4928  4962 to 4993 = -0.011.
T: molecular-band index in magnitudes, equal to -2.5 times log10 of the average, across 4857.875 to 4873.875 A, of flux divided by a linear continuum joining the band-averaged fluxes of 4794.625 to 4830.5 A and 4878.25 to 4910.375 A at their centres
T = 0.18 mag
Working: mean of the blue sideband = 19.1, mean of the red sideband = 18.7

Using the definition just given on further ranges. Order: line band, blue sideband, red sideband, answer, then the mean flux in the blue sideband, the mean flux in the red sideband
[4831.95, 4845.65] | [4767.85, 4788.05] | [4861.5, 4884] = -0.06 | 19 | 17.9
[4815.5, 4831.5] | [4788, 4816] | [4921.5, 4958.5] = -0.01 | 19.1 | 18.6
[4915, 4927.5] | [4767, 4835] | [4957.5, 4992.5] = 0.03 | 19.1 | 18.4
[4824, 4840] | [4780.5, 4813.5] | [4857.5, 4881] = -0.08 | 18.9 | 16.8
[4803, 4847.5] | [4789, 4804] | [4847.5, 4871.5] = -0.07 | 19.2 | 16.6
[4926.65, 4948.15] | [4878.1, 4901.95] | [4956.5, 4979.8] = 0.00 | 18.7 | 18.6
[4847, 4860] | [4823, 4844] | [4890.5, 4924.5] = 0.12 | 19.2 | 18.6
